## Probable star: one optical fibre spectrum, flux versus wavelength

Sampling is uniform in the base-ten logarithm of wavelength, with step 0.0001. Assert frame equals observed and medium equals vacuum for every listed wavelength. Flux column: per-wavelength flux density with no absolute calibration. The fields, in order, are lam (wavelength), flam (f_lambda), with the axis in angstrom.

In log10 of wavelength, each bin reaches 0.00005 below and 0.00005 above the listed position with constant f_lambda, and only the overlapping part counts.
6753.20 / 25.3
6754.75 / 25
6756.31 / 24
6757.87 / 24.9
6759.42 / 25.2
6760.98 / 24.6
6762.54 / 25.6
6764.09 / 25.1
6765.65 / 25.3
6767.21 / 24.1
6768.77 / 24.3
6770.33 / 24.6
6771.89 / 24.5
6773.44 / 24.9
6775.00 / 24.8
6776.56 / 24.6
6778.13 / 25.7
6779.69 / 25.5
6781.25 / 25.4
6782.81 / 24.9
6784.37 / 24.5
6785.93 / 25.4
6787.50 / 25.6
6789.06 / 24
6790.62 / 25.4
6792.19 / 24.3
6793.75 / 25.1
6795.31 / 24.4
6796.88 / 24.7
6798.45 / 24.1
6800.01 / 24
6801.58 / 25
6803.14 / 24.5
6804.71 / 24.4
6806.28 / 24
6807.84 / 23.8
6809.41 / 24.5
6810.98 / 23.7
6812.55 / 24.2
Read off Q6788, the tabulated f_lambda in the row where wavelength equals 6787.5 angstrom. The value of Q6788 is 25.6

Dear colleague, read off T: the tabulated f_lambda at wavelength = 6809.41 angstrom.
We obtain 24.5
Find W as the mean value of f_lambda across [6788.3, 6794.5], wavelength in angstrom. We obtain 24.7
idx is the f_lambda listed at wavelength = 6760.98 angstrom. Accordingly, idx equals 24.6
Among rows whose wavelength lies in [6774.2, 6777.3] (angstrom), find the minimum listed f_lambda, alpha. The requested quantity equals 24.6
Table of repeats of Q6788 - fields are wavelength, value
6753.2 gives 25.3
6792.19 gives 24.3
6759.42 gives 25.2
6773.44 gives 24.9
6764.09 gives 25.1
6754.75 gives 25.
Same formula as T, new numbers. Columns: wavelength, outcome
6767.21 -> 24.1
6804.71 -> 24.4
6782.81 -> 24.9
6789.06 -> 24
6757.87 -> 24.9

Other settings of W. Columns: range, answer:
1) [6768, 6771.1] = 24.4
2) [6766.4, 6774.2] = 24.5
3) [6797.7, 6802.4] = 24.4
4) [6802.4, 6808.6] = 24.2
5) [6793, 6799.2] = 24.6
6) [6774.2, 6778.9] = 25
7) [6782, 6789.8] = 24.9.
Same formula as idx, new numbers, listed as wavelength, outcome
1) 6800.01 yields 24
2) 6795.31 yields 24.4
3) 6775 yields 24.8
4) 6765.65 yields 25.3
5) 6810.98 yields 23.7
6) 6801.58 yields 25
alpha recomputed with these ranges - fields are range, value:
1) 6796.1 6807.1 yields 24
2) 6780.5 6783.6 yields 24.9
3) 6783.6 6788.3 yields 24.5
